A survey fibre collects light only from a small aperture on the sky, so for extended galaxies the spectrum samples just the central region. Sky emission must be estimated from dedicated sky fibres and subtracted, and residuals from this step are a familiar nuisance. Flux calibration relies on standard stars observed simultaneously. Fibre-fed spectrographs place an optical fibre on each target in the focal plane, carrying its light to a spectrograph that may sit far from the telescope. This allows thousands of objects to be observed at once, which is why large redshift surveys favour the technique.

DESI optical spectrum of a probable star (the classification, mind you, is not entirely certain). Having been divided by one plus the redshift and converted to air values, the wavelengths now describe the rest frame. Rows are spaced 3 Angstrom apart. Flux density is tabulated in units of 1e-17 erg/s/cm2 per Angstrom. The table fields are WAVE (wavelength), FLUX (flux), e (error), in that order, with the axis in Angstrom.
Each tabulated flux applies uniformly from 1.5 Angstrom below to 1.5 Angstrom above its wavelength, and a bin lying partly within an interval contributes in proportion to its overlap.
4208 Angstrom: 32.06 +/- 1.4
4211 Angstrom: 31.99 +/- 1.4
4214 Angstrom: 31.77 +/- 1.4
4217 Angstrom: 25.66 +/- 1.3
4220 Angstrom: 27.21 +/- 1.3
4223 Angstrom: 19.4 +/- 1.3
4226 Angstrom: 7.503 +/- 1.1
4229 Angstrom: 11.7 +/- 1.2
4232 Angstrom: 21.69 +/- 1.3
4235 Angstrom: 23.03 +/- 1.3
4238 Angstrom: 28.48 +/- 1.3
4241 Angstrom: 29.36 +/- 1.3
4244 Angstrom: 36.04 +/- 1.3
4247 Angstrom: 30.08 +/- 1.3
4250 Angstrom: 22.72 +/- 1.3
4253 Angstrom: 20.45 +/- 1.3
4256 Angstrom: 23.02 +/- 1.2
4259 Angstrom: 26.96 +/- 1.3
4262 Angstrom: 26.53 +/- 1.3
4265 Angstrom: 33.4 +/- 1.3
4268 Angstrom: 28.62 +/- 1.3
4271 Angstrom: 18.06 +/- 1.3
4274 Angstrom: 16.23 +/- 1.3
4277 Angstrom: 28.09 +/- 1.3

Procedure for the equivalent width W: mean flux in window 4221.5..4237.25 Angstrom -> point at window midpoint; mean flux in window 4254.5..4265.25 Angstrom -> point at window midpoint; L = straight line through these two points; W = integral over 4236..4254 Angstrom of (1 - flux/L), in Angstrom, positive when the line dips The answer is -5.0 Angstrom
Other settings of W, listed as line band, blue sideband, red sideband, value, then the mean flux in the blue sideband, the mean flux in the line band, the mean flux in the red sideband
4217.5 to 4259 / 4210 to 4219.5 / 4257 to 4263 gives 6.6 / 29.4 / 23.3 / 26.5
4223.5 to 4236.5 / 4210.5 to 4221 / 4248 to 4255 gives 4.9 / 29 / 16.2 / 22.3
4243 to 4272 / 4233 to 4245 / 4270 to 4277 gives -3.7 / 28.6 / 26.6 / 19.4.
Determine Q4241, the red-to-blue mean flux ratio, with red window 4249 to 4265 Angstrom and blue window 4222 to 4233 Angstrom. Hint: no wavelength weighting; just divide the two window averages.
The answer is 1.71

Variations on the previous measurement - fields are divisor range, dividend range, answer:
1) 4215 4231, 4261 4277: 1.32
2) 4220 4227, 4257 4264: 1.60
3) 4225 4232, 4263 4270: 2.41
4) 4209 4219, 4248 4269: 0.87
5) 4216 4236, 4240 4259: 1.40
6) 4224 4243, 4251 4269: 1.27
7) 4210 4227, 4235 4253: 1.16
